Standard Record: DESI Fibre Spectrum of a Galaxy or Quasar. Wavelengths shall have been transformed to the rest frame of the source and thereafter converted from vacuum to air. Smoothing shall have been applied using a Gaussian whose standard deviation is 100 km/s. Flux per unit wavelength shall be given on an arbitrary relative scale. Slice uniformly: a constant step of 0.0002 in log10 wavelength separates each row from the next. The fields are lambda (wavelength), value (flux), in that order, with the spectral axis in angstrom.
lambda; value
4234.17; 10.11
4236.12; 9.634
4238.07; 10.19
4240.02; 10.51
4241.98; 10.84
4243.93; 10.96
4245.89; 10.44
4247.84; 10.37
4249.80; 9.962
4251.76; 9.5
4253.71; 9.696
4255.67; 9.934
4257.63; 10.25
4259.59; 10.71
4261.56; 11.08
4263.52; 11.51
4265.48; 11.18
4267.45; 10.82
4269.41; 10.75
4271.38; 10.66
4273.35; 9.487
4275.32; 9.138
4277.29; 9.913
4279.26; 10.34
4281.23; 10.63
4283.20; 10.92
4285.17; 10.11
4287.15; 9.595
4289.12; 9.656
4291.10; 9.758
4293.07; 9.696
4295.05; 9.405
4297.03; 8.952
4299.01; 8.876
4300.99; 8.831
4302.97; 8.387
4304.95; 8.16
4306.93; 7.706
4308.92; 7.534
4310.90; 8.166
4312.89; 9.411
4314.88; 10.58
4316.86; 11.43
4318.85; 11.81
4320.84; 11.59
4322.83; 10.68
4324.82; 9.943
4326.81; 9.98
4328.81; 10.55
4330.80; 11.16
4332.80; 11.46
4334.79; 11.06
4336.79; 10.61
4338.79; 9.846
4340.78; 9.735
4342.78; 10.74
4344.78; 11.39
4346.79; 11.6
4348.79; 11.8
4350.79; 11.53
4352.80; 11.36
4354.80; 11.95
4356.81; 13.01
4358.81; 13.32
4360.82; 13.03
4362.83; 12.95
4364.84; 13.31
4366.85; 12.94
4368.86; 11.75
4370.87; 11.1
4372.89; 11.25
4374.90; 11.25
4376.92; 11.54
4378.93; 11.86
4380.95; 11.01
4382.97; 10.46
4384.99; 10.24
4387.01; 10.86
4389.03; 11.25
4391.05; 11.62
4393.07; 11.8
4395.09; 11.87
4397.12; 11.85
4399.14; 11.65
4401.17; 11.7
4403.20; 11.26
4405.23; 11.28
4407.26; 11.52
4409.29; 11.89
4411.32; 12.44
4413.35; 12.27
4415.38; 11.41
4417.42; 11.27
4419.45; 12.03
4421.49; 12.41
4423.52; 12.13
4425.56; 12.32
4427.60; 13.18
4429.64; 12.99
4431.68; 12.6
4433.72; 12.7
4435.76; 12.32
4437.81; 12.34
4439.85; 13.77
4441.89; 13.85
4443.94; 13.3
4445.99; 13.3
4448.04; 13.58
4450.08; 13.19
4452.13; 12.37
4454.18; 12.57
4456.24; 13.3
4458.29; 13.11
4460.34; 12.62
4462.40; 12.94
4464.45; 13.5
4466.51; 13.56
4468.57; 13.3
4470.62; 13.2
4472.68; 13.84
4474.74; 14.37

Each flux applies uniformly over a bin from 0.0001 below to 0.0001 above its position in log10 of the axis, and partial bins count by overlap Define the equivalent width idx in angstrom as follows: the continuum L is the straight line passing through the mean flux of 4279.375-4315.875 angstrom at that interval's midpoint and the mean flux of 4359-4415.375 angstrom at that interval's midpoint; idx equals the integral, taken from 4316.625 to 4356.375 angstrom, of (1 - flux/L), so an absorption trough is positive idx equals -2.7 angstrom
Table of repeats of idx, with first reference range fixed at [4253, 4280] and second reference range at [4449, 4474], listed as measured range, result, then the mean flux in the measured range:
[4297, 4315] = 3.9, 8.55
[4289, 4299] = 1.3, 9.42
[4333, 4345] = 0.9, 10.6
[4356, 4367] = -1.3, 13.1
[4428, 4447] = -0.3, 13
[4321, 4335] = 0.7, 10.7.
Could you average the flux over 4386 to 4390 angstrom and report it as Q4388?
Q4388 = 11.1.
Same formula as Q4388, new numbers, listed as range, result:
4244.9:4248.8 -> 10.4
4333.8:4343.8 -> 10.4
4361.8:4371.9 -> 12.4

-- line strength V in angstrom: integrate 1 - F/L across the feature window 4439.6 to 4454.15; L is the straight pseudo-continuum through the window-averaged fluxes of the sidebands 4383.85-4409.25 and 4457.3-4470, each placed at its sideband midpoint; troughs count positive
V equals -0.6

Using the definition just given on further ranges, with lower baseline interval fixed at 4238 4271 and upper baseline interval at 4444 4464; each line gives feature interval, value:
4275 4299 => 2.43 angstrom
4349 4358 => -0.16 angstrom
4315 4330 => 0.70 angstrom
